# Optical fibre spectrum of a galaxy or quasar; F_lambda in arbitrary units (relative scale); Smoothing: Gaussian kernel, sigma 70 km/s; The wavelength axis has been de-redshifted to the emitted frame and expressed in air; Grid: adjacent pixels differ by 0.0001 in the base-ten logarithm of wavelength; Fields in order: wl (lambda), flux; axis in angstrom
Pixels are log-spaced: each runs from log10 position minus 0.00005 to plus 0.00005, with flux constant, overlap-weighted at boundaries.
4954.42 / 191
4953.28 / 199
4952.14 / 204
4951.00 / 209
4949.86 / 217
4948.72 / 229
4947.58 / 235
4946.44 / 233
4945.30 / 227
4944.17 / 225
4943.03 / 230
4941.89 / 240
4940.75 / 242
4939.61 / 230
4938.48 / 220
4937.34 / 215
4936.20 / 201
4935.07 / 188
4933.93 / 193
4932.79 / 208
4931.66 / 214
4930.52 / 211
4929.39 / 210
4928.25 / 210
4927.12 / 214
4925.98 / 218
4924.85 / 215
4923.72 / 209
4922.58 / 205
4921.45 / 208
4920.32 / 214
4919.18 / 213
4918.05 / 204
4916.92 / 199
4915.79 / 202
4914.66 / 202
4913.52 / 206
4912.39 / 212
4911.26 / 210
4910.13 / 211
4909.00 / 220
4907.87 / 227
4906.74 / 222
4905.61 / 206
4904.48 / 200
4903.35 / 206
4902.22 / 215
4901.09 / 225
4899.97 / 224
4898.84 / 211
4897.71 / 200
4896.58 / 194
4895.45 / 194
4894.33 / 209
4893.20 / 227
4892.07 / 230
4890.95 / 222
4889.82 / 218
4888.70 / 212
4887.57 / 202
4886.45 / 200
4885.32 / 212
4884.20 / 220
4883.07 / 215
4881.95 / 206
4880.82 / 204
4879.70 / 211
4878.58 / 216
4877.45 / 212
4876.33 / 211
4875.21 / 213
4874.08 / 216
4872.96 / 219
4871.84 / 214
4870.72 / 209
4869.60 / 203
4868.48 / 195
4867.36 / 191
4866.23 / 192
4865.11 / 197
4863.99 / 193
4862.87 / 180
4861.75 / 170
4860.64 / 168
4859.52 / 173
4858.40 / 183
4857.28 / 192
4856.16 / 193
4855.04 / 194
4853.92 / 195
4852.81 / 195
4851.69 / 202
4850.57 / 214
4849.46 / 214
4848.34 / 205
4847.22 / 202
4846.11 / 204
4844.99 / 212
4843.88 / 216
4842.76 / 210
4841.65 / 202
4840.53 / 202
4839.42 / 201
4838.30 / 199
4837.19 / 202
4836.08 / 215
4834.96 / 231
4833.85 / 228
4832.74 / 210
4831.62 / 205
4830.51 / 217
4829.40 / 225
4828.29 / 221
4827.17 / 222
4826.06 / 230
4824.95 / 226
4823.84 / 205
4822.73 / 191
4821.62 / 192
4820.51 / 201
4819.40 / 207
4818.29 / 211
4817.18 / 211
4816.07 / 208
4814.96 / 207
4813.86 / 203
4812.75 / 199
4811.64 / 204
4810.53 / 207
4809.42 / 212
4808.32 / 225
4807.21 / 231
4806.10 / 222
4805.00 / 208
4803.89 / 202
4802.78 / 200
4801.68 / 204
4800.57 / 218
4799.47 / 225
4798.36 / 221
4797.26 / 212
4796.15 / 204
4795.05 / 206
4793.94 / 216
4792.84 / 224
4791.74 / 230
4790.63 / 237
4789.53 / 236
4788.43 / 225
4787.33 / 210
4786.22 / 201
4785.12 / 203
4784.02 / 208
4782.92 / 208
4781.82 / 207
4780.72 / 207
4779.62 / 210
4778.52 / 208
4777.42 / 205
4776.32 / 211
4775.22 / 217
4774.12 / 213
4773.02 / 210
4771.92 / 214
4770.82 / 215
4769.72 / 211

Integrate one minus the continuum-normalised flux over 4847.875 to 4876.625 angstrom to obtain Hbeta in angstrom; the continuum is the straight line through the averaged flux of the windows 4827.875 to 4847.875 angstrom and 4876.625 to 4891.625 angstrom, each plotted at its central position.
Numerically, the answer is 1.9 angstrom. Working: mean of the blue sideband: 211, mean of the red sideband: 212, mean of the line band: 197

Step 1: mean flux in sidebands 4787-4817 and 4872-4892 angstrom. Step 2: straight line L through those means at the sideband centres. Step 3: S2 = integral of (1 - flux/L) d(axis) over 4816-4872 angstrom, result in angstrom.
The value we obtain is 2.7 angstrom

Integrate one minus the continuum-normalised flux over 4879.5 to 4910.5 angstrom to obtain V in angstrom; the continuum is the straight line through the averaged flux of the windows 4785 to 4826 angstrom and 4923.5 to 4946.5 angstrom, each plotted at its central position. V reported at 0.4 angstrom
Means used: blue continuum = 212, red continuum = 217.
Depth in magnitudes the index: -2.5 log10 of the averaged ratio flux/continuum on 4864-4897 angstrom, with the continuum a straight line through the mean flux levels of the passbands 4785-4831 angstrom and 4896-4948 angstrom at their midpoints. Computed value 0.02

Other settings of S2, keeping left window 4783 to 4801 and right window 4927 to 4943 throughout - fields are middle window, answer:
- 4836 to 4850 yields 0.65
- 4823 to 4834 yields -0.07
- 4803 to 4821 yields 0.58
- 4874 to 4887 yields 0.26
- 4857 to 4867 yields 1.52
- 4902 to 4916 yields 0.27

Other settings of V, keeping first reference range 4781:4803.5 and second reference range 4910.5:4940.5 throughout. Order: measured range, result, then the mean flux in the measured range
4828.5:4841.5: 0.0 angstrom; 212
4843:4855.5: 0.4 angstrom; 205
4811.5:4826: 0.5 angstrom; 206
